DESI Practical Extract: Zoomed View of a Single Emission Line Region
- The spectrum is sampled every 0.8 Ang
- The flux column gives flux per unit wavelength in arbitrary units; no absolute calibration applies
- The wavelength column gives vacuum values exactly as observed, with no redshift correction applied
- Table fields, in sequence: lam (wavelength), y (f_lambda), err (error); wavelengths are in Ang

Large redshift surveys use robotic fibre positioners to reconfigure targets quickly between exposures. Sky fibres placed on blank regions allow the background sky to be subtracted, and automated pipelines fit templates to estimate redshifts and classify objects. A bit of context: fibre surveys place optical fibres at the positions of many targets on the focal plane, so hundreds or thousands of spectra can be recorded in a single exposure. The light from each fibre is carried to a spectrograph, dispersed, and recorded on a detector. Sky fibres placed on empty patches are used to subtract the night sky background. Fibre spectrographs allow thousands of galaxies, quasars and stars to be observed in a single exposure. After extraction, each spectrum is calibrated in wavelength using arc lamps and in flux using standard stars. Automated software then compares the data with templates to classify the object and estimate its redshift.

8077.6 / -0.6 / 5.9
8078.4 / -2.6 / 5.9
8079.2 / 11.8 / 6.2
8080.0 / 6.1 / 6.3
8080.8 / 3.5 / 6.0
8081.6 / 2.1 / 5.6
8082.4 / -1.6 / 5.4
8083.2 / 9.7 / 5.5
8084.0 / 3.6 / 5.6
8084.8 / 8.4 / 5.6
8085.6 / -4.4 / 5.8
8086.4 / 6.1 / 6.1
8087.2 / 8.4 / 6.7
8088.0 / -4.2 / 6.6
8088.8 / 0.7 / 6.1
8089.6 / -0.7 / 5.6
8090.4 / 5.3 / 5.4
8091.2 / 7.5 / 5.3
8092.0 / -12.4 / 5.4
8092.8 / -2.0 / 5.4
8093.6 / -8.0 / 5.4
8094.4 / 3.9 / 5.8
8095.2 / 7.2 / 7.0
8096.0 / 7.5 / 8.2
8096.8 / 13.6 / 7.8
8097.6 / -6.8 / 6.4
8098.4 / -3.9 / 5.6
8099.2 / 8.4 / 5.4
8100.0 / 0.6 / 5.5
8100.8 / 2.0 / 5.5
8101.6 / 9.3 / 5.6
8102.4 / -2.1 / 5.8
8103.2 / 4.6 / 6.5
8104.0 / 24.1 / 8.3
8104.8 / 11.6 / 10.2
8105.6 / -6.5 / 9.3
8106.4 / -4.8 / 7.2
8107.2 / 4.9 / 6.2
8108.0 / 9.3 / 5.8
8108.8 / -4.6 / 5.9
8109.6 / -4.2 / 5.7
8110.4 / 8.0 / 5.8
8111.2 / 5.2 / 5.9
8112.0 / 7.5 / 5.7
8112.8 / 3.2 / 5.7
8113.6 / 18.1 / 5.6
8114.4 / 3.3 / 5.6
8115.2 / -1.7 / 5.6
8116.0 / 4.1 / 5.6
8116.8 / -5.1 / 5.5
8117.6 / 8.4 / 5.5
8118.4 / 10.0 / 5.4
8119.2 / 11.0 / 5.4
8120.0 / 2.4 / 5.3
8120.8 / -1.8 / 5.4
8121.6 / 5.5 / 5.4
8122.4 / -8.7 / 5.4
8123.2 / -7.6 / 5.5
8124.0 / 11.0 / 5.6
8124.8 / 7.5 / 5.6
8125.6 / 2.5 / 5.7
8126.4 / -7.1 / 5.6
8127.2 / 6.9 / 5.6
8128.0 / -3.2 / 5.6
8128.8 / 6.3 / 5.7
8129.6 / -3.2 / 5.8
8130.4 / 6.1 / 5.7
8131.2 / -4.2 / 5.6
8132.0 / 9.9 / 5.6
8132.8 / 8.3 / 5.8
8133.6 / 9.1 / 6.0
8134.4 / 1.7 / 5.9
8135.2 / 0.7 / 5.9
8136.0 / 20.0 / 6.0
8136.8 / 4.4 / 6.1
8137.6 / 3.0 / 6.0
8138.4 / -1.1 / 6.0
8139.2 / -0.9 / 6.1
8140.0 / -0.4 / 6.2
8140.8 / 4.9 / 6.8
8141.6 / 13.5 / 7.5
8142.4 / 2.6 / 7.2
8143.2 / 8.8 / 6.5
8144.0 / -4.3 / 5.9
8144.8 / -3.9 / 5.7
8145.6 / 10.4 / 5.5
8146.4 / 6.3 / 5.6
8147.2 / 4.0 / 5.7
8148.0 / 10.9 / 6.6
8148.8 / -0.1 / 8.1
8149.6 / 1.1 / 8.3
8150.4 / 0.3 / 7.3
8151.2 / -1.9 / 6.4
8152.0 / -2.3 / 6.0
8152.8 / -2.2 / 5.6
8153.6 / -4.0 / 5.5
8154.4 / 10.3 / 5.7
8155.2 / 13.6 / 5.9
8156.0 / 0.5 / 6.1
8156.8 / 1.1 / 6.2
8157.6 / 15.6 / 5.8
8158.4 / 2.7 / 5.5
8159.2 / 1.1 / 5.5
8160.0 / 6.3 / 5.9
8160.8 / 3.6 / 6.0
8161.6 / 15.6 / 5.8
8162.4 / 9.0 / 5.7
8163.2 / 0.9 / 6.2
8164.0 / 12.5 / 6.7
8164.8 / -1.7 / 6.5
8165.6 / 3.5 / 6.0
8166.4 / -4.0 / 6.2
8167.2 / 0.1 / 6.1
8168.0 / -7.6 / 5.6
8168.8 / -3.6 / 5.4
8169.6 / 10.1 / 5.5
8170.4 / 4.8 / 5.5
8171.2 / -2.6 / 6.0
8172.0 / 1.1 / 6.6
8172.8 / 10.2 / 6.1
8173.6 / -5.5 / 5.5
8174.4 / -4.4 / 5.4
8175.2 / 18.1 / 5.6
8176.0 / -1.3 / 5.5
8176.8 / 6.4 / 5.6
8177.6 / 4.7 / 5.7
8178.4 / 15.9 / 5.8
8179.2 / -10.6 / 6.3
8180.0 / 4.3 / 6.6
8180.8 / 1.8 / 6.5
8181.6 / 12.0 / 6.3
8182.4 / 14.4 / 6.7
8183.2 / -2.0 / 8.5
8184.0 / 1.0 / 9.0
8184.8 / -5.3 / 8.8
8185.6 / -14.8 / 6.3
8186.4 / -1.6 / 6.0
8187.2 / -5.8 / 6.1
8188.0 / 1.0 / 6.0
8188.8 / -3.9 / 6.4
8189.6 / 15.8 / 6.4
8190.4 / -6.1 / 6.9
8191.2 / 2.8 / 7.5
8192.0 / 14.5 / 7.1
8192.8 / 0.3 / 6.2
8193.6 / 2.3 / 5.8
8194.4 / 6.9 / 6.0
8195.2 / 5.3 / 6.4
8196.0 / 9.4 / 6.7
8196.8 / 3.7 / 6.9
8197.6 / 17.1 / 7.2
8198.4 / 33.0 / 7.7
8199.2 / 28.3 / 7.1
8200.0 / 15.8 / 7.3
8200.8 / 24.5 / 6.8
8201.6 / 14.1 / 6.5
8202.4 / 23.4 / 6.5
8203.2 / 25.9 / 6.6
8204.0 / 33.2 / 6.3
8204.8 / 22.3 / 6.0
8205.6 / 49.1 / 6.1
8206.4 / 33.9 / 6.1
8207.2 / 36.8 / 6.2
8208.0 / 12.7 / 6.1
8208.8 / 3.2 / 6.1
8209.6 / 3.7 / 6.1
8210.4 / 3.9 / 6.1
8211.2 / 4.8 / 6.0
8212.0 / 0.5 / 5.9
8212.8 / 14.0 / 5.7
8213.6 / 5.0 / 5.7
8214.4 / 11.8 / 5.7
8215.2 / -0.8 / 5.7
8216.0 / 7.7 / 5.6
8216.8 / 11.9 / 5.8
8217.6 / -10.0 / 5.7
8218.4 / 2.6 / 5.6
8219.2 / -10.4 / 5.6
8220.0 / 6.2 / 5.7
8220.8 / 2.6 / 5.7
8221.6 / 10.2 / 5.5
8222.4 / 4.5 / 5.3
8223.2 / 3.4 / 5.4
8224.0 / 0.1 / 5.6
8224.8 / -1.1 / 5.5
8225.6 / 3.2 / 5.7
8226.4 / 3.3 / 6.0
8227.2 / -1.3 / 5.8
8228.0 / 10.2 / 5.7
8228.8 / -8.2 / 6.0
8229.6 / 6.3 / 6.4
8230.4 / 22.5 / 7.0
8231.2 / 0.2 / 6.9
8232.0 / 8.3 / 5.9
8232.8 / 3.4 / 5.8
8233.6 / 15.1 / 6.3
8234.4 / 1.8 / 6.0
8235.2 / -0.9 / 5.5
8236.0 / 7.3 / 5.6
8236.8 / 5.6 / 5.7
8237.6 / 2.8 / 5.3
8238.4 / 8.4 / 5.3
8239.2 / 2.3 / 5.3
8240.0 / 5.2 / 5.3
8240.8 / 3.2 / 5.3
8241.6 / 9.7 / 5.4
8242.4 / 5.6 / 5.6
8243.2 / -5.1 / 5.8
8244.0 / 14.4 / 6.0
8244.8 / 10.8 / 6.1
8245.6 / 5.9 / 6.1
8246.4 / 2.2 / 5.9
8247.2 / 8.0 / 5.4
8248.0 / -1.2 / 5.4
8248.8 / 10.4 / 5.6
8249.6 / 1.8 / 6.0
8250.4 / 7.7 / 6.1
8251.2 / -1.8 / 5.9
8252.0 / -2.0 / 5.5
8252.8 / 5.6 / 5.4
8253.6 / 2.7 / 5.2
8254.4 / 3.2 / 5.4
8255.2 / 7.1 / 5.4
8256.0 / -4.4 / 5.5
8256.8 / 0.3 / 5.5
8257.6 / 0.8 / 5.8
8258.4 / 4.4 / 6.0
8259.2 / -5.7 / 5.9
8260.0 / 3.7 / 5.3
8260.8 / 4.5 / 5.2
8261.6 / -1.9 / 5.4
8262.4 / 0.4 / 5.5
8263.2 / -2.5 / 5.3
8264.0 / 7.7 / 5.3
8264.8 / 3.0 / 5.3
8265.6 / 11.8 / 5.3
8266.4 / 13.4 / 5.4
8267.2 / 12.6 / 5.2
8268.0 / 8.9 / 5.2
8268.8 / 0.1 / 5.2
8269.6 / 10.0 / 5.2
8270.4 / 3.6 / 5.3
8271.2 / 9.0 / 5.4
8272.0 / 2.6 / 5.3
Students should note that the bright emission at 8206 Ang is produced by [O II]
